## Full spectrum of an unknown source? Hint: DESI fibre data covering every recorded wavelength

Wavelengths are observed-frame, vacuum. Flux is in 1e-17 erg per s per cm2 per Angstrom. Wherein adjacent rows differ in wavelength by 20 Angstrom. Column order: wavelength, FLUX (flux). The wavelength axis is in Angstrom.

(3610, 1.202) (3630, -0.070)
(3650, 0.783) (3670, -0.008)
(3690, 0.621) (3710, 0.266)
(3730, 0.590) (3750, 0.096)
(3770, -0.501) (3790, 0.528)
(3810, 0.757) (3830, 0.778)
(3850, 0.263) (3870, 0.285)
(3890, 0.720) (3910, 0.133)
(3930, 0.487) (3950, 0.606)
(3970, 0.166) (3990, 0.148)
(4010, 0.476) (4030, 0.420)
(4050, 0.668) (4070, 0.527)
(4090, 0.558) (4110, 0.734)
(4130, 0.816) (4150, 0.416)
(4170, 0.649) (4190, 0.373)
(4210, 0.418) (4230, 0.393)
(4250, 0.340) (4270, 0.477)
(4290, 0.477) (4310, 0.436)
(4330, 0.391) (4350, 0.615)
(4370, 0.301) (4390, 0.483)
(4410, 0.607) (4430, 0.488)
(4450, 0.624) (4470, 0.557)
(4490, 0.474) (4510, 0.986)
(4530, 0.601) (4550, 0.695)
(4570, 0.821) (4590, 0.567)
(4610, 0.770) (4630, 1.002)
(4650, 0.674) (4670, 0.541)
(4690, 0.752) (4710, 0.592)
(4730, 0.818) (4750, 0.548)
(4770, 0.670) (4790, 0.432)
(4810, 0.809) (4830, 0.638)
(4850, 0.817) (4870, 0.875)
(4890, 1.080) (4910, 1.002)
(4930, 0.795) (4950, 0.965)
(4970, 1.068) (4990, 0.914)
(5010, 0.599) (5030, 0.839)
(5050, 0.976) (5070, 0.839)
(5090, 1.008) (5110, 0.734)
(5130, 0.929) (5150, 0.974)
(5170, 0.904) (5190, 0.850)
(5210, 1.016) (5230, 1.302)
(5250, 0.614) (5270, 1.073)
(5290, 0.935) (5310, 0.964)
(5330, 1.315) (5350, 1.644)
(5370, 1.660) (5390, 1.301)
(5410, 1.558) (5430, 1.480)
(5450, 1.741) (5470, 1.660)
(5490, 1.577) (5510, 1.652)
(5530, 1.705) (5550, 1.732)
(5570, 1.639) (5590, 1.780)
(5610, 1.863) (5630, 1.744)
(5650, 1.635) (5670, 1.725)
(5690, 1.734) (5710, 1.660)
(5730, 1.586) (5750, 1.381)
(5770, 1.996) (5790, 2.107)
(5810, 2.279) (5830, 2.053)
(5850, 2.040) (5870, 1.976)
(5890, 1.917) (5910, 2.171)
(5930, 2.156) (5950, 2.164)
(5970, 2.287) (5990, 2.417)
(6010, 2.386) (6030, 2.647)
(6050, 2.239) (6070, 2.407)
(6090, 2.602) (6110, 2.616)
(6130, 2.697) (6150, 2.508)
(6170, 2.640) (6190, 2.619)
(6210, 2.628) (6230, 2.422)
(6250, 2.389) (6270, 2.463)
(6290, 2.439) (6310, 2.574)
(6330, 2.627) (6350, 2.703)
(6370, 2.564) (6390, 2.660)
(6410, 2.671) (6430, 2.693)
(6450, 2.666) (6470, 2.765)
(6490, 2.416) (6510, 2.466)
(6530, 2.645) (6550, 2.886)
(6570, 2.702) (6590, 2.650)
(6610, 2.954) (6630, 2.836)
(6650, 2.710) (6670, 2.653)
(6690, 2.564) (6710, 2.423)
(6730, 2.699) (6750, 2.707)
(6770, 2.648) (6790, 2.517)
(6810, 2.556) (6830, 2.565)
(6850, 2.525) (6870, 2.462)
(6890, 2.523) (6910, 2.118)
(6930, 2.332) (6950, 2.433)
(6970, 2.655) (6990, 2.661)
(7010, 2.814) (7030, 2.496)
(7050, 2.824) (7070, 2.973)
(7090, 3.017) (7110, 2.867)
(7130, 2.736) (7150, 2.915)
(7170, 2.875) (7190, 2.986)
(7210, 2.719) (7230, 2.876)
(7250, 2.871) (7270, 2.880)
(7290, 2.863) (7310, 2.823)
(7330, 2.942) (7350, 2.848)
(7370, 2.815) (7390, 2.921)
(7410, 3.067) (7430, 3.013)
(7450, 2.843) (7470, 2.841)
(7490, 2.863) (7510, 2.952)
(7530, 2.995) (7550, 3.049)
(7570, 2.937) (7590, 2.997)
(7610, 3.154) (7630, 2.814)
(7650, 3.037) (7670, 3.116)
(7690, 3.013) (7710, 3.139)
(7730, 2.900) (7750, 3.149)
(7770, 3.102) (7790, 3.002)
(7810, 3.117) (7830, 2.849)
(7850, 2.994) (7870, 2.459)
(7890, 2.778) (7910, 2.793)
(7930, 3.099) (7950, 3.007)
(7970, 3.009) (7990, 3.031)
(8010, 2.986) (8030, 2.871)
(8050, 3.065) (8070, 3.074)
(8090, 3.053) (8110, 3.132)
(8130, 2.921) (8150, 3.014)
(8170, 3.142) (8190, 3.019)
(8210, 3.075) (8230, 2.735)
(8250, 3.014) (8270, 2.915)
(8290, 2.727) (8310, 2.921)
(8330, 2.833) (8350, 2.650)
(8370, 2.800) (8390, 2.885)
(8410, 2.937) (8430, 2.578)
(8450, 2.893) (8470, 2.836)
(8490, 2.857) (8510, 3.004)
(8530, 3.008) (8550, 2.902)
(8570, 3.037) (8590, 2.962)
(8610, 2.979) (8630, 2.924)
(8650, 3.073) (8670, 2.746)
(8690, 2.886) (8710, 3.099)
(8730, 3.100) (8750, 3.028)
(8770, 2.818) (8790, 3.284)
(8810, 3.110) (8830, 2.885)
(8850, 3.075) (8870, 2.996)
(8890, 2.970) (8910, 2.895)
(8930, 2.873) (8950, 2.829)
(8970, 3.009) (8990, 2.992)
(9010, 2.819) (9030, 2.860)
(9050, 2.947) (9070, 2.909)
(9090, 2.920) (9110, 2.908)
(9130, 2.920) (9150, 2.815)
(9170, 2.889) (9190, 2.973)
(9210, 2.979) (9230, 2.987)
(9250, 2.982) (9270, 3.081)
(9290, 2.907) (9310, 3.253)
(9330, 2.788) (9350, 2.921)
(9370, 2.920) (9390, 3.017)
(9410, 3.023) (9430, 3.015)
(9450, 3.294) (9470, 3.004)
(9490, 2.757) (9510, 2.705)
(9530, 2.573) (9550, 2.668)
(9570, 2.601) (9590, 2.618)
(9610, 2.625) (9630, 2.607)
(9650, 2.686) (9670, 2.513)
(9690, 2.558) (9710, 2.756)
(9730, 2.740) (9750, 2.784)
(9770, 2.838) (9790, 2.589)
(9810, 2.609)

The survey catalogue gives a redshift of 0.34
